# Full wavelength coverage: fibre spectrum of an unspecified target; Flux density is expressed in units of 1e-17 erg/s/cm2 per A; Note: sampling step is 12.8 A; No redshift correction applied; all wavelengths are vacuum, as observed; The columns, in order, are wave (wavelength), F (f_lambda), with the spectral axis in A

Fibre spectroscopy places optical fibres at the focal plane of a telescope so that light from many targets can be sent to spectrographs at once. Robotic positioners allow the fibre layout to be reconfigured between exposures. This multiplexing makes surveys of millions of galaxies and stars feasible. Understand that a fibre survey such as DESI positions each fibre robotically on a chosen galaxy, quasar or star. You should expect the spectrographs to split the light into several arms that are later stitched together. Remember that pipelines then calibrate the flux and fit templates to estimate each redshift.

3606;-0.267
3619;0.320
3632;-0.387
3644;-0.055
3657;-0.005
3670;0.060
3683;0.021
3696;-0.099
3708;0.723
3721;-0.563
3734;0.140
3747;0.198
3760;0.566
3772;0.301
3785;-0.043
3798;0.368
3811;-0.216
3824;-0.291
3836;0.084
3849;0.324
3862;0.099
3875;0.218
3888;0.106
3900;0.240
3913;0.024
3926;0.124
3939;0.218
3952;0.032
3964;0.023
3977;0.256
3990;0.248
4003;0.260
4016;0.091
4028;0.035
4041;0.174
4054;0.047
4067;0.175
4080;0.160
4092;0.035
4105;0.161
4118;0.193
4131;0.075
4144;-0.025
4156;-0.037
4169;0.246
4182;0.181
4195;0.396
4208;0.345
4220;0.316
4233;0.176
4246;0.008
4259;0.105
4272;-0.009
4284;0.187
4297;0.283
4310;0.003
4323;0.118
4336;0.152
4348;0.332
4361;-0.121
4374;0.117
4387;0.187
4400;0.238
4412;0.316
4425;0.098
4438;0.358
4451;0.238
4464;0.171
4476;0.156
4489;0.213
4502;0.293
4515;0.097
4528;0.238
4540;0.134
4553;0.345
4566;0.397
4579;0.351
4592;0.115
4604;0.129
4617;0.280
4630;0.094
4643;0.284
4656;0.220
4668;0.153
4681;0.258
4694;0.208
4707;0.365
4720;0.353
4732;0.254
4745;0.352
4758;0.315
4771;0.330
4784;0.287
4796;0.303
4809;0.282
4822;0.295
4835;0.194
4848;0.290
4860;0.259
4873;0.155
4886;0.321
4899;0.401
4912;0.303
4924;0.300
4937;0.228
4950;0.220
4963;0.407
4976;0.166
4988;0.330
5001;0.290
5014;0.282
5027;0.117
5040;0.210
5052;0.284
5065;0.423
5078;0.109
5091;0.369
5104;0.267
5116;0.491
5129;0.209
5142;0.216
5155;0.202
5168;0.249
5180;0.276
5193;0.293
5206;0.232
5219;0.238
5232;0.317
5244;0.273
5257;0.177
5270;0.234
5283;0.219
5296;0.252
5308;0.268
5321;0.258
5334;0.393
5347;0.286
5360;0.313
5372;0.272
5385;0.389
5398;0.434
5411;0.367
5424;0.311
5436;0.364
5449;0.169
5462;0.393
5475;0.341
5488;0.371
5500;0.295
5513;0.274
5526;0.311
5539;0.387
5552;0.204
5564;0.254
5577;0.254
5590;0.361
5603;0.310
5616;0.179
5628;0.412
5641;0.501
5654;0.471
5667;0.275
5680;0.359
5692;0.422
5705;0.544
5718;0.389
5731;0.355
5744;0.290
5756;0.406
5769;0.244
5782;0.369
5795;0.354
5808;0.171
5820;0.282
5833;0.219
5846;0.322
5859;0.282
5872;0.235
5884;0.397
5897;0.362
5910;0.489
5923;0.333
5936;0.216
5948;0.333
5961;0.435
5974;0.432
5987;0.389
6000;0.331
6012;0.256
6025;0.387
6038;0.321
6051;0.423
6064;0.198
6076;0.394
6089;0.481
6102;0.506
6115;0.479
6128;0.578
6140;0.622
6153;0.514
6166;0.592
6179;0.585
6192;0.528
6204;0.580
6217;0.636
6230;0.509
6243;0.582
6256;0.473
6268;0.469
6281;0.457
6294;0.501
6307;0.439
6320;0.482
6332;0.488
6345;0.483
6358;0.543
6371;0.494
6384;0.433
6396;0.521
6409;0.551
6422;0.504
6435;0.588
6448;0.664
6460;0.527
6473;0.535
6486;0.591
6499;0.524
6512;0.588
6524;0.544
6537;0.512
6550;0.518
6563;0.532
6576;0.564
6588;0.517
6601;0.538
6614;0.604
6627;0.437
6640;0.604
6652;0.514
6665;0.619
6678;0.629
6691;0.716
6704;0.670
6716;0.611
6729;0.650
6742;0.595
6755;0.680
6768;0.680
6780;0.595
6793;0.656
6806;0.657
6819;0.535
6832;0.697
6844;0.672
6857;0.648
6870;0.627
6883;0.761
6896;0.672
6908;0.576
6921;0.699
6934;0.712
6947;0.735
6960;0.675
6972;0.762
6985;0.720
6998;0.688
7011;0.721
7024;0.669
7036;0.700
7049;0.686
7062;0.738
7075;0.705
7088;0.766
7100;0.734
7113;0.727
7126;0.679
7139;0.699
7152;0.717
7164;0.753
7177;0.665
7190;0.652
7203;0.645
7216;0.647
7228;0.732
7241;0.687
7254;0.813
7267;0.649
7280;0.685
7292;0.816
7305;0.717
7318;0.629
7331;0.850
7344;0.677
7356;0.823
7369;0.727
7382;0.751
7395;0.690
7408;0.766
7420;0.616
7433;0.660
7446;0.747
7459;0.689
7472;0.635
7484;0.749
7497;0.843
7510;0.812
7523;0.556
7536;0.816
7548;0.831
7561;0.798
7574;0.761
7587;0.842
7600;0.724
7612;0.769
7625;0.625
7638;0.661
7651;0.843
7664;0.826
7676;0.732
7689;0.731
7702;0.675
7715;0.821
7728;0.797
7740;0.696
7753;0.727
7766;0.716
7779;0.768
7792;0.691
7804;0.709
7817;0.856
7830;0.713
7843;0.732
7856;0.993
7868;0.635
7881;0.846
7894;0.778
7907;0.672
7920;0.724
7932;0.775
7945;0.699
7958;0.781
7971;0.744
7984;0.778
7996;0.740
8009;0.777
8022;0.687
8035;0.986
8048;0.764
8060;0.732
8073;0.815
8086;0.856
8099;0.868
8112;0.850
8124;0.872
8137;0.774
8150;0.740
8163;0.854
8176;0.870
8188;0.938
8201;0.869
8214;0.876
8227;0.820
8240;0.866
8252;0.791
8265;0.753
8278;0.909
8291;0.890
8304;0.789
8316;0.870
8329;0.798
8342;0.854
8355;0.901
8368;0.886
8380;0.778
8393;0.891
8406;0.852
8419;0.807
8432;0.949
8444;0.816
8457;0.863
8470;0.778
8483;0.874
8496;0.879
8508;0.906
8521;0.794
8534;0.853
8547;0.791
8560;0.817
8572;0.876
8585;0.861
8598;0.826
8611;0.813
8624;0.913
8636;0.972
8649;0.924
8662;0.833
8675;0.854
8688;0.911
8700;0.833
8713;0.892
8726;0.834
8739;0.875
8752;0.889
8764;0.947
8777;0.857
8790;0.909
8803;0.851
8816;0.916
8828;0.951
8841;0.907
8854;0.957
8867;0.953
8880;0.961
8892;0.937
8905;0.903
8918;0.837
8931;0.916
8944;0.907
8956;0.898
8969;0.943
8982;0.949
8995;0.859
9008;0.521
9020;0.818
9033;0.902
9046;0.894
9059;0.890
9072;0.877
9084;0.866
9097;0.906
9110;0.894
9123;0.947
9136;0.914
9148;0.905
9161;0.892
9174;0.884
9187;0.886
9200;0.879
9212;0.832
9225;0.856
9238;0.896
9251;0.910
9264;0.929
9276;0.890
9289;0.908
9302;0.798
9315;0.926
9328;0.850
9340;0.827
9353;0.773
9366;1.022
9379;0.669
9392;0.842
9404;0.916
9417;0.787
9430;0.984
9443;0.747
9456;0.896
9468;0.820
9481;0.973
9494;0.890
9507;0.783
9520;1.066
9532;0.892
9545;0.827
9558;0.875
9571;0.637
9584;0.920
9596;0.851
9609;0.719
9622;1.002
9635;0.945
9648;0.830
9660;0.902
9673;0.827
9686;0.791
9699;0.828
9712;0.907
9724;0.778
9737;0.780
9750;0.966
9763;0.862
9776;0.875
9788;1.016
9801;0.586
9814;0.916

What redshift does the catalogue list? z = 0.528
